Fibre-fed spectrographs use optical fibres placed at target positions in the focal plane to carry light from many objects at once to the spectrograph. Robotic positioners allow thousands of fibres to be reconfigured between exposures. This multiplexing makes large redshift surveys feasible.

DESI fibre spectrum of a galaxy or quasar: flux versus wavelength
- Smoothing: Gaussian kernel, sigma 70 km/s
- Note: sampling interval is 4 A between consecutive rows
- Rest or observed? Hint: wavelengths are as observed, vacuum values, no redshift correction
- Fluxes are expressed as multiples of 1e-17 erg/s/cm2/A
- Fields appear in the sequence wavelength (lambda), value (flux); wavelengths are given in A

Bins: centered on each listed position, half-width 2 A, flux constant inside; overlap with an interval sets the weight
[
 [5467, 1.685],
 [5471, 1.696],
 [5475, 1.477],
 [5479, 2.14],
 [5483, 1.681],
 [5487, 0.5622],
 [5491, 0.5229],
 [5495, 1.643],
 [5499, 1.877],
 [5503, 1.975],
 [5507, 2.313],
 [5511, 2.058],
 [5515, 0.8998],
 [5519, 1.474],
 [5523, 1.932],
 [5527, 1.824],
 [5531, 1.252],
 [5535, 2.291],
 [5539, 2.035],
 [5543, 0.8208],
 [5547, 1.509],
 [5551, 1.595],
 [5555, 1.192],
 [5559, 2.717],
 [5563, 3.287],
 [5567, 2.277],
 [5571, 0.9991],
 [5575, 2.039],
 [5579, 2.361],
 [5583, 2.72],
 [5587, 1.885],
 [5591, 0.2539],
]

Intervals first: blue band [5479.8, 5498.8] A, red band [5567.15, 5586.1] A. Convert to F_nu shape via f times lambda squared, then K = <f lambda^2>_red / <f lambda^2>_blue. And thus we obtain 1.70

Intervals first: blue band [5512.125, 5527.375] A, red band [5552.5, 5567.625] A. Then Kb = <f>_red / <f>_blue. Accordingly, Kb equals 1.5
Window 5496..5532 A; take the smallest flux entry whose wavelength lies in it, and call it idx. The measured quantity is 0.8998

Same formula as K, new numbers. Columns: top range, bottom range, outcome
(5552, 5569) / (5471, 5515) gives 1.49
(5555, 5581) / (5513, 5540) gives 1.34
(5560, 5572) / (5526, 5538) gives 1.31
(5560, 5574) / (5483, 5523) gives 1.50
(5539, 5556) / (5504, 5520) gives 0.81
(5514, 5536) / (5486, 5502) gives 1.32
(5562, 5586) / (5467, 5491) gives 1.59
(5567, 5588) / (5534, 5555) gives 1.31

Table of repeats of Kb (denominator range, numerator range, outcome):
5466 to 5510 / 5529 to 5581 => 1.17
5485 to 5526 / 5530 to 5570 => 1.23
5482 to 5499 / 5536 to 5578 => 1.61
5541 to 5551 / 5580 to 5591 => 1.55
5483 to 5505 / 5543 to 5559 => 1.12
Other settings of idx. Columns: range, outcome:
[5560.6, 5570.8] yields 2.277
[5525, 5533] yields 1.252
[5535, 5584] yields 0.8208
